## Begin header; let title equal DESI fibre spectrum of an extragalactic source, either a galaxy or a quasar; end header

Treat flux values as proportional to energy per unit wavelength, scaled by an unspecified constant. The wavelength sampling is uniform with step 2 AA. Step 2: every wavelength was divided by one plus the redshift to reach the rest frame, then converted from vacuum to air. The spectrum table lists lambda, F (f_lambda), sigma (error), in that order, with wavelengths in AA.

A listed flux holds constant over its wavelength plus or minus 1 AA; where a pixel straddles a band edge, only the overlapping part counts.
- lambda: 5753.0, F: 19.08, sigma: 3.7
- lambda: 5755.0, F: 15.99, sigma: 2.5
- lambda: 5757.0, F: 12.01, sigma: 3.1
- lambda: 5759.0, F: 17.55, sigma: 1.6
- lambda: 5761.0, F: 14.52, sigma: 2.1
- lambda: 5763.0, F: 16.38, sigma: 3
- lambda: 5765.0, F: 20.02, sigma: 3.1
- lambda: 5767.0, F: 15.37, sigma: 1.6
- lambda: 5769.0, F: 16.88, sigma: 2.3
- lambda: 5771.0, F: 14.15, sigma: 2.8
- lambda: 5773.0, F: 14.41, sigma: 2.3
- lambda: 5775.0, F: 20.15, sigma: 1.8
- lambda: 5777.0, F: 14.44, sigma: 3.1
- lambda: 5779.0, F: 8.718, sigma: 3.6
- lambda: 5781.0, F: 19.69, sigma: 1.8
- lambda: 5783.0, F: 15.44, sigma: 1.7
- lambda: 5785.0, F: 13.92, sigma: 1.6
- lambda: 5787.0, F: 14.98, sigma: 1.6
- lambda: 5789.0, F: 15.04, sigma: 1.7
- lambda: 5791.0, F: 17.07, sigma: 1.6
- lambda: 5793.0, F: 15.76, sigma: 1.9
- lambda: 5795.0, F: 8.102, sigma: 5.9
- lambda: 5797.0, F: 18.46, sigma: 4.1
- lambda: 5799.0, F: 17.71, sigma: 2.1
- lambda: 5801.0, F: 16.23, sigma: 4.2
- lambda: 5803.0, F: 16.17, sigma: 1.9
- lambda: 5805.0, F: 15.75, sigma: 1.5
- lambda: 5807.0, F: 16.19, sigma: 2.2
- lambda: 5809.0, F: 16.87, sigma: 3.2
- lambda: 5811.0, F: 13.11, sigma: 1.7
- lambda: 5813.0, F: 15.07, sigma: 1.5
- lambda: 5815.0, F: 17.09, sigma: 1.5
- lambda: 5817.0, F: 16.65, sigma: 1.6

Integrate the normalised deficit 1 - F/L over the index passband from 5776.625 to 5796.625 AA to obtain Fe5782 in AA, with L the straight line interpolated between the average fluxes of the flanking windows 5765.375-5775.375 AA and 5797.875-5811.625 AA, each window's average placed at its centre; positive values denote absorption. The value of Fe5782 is 2.1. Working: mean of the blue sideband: 16.2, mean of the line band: 14.4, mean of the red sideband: 16.1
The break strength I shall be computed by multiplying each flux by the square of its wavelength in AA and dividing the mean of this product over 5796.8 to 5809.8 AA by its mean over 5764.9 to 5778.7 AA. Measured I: 1.06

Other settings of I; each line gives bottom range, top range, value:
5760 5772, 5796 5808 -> 1.05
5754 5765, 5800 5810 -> 1.05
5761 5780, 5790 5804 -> 1.02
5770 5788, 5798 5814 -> 1.06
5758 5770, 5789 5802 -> 0.93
